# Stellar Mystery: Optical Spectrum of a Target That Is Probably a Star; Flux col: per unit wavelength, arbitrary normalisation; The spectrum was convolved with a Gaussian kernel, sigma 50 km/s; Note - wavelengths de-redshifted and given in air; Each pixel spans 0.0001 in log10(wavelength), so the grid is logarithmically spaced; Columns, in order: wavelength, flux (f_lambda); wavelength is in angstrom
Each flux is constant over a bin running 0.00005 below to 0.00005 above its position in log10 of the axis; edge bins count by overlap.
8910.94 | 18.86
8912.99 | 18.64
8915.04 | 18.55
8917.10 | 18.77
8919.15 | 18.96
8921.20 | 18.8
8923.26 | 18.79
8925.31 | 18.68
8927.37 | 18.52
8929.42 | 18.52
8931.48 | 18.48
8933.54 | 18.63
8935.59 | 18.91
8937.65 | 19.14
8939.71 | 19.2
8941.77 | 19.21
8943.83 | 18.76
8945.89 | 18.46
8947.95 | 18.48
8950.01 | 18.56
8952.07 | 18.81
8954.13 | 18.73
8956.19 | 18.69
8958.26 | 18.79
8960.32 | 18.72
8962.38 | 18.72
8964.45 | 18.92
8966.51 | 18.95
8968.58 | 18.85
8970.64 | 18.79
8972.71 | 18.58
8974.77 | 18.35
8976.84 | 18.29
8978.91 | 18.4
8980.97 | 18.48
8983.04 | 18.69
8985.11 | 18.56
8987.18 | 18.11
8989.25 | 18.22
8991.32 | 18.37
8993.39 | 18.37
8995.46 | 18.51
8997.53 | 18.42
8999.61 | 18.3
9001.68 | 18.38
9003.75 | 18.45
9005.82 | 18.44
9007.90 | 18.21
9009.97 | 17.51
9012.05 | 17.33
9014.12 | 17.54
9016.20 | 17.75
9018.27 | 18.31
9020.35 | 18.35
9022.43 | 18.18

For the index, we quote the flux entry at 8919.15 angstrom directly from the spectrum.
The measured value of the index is 18.96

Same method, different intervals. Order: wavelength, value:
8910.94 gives 18.86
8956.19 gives 18.69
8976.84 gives 18.29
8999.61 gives 18.3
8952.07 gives 18.81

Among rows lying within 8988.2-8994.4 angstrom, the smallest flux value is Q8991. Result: 18.22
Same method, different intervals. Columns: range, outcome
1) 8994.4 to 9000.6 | 18.3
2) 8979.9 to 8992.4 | 18.11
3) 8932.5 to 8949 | 18.46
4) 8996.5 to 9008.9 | 18.21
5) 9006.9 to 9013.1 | 17.33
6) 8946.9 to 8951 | 18.48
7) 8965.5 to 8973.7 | 18.58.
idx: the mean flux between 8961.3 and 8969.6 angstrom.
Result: 18.9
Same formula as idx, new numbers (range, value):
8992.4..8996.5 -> 18.5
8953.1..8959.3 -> 18.7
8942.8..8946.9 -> 18.6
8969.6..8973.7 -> 18.7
